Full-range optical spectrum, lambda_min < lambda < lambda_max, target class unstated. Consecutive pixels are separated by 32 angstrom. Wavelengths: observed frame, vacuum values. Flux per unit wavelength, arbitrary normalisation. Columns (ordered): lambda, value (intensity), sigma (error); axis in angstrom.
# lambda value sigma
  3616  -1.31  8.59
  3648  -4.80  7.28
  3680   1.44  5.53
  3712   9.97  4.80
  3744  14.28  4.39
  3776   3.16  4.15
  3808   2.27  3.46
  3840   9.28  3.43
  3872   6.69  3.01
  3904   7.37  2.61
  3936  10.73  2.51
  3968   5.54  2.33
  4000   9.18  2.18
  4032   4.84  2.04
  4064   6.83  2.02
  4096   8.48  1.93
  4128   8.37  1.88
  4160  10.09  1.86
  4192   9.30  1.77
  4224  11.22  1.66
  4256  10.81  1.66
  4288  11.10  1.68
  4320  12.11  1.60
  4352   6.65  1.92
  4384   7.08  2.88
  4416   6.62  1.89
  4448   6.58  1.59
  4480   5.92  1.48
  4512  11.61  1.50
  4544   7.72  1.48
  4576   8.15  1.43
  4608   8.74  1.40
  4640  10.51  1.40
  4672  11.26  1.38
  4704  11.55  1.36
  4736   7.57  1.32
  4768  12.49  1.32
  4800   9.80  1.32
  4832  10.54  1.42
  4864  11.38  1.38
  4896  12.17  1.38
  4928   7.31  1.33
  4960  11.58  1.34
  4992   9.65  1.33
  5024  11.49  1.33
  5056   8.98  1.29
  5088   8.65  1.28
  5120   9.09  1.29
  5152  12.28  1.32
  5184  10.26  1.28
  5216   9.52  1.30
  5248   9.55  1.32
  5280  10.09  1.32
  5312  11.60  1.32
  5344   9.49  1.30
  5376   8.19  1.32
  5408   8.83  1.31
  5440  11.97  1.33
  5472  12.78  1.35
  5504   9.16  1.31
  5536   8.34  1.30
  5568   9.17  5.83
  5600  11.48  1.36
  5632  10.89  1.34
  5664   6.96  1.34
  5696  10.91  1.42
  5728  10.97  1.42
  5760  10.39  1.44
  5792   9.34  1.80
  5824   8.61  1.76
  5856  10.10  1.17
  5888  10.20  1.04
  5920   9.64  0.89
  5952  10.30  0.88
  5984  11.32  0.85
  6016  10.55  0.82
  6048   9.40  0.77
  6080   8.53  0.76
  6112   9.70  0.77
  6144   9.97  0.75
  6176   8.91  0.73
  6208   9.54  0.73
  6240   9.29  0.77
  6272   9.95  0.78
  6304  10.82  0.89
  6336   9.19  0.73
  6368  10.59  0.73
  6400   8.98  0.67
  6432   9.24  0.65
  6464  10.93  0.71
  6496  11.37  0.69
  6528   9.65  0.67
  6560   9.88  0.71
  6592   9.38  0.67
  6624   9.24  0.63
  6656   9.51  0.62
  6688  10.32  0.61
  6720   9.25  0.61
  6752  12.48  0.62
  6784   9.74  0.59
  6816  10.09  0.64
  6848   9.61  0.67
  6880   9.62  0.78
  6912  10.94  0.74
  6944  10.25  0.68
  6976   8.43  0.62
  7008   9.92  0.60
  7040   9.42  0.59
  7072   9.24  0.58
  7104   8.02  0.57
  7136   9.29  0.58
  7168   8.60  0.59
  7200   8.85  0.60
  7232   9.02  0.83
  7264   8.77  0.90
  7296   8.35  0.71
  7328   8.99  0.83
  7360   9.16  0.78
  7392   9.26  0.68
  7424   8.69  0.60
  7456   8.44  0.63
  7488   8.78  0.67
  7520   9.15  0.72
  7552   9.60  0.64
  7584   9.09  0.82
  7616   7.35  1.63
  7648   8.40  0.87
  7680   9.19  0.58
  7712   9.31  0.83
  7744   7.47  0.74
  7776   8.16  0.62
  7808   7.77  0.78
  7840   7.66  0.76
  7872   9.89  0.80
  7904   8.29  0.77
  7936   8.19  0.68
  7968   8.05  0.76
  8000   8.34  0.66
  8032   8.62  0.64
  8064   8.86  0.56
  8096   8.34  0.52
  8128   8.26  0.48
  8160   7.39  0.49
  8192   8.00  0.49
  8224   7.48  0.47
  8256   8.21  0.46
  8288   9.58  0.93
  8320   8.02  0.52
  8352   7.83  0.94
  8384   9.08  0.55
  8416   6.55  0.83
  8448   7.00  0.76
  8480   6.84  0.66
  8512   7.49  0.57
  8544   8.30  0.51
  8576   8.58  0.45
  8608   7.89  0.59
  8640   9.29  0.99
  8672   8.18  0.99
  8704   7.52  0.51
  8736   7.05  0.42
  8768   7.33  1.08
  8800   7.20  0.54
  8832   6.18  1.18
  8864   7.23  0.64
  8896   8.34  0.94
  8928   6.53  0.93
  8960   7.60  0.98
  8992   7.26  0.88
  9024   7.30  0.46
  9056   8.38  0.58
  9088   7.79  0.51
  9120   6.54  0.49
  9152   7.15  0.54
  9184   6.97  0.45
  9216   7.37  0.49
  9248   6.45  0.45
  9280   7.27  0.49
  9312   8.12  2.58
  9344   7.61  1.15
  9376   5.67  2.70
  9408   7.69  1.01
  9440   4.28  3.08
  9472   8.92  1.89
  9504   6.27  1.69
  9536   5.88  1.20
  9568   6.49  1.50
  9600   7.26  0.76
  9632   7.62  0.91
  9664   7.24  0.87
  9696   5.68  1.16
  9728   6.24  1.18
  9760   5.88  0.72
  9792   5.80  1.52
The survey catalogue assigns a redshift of 0.03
